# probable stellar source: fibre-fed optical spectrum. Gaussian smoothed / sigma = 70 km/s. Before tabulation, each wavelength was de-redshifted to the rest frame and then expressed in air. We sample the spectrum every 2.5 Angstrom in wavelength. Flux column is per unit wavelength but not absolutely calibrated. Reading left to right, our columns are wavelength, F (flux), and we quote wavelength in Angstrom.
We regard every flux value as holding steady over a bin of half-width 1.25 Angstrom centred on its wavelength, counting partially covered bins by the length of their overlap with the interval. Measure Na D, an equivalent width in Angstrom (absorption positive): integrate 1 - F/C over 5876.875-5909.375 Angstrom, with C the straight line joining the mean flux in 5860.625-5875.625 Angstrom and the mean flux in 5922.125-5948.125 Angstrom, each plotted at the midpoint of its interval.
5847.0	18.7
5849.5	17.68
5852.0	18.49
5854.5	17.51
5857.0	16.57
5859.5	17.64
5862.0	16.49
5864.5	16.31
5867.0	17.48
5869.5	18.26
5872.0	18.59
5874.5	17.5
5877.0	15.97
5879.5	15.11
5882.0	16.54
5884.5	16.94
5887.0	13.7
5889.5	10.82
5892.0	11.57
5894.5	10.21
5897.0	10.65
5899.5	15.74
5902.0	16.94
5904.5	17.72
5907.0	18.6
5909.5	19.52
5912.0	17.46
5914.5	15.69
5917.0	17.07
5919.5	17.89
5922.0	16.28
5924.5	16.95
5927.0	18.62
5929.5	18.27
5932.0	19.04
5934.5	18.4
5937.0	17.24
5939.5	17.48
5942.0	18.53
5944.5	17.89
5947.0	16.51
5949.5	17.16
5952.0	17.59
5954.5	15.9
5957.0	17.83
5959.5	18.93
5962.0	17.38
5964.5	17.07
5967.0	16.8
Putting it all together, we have 5.19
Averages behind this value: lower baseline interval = 17.4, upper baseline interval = 17.8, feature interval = 14.8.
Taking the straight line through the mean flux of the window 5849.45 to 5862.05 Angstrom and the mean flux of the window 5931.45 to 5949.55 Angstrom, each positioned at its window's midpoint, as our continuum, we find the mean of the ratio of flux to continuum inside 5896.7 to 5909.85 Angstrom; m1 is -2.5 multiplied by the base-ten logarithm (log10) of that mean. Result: 0.06 mag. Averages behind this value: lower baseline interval 17.5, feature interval 16.7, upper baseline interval 17.8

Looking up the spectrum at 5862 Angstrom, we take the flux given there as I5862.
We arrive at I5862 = 16.49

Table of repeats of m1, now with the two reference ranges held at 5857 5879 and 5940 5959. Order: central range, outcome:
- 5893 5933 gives 0.04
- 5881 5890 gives 0.17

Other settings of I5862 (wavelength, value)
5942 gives 18.53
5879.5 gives 15.11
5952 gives 17.59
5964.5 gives 17.07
